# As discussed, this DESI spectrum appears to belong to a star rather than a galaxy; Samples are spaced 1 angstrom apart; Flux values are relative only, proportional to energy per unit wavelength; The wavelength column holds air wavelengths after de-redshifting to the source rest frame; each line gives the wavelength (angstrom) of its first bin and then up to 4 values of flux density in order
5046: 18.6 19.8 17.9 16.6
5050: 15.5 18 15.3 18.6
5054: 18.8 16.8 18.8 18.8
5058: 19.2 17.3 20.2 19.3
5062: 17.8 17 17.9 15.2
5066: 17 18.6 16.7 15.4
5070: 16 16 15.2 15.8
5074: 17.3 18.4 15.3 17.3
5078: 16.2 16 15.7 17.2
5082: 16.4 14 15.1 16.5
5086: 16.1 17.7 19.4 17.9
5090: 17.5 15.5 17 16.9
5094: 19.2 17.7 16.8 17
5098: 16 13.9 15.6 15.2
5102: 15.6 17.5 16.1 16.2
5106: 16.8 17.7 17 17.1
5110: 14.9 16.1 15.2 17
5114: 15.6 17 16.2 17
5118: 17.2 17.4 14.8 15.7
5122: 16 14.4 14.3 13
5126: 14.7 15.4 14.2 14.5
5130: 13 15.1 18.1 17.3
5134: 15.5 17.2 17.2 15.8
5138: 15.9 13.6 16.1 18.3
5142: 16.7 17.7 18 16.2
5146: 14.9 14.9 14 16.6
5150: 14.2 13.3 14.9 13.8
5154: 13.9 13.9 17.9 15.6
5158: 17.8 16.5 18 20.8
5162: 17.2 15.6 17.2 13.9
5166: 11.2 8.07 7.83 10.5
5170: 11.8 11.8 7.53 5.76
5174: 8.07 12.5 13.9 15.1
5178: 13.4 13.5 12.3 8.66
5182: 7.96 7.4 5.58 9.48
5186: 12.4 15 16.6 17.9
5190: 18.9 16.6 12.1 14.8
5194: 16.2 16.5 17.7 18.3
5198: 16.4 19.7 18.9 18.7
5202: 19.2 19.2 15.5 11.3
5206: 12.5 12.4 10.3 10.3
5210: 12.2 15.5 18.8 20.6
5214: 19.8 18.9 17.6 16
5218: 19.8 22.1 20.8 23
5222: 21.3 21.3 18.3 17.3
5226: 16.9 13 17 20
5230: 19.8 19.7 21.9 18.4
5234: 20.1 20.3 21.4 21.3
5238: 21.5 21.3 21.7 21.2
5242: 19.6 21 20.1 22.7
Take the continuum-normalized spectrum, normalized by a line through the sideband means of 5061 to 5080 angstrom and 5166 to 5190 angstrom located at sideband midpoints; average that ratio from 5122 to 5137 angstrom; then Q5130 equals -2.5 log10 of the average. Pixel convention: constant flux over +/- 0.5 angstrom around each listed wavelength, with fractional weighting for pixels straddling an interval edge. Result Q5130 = -0.13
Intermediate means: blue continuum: 16.7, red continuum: 11.2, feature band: 15.3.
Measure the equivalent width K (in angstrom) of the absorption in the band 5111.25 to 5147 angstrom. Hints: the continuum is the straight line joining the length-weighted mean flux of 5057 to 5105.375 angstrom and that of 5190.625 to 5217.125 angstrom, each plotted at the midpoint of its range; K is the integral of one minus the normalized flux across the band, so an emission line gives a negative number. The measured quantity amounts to 1.4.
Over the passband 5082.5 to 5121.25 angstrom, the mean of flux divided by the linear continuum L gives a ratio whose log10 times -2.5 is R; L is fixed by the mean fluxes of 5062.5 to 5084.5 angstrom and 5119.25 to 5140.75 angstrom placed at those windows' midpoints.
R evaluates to -0.04 mag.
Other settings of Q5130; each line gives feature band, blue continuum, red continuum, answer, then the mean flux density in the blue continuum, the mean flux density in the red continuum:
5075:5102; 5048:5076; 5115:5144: 0.013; 17.3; 15.9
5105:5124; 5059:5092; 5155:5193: -0.062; 16.8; 13.1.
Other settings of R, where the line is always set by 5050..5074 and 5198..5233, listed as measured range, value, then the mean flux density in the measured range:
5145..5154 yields 0.19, 14.6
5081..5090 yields 0.04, 16.7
